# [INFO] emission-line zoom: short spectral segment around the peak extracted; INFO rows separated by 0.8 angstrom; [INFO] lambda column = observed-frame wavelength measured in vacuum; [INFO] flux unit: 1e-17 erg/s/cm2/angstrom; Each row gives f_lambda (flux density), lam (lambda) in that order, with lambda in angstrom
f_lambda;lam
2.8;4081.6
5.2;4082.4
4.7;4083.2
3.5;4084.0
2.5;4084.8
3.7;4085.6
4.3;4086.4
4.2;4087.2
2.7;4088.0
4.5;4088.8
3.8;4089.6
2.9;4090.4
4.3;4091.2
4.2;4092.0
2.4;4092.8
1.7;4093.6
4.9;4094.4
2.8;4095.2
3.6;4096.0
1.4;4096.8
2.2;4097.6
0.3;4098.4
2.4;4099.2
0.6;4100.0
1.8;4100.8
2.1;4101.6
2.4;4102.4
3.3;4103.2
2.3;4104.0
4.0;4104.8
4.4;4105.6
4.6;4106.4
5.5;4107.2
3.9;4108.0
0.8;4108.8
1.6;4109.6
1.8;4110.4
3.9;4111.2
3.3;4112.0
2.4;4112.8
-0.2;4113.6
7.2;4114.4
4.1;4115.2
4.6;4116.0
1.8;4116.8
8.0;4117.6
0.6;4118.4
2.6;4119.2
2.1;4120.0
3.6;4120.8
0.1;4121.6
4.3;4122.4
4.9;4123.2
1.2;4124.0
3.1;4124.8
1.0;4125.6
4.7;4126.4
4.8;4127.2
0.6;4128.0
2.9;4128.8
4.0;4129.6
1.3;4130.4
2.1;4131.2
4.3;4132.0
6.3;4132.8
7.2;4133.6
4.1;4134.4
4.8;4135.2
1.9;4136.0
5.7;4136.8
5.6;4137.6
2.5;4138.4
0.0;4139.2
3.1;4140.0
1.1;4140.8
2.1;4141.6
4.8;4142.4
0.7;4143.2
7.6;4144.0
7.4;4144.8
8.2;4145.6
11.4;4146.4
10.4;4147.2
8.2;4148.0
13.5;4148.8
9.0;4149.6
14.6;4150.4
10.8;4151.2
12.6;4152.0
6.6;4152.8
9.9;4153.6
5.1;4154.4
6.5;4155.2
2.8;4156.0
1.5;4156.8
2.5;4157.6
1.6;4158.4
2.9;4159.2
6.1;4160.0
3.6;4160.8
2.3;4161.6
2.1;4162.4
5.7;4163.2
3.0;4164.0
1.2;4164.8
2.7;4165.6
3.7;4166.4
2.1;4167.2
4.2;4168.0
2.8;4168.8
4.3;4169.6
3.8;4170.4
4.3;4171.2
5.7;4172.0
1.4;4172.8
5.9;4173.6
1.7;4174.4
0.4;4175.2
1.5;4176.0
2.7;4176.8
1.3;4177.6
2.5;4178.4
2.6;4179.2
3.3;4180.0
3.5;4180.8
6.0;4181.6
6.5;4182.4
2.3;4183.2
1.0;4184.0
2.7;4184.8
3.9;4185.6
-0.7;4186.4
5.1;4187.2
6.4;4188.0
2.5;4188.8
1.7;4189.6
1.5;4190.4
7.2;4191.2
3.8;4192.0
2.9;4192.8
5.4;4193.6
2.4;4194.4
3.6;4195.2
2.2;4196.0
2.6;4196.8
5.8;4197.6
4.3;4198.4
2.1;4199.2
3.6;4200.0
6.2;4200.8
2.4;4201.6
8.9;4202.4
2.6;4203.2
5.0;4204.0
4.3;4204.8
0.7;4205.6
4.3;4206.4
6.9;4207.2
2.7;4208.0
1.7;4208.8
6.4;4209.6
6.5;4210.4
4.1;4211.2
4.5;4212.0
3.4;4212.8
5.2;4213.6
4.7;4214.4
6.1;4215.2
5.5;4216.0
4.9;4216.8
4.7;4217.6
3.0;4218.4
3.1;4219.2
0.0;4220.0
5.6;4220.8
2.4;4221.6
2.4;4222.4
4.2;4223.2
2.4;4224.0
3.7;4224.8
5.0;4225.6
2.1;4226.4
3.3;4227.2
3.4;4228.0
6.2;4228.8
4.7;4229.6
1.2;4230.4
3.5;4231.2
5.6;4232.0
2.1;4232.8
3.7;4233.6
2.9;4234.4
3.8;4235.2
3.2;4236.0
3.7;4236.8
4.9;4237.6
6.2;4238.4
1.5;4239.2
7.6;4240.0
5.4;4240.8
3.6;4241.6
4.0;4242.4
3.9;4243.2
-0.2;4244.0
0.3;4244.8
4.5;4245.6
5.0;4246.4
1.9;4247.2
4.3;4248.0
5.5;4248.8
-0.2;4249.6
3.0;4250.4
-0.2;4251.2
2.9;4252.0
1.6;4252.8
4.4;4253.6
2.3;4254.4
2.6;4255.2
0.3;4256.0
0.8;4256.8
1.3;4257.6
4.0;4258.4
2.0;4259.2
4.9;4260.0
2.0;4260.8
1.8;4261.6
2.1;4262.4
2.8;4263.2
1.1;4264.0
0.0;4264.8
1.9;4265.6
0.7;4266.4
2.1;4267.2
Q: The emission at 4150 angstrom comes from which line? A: [O II]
